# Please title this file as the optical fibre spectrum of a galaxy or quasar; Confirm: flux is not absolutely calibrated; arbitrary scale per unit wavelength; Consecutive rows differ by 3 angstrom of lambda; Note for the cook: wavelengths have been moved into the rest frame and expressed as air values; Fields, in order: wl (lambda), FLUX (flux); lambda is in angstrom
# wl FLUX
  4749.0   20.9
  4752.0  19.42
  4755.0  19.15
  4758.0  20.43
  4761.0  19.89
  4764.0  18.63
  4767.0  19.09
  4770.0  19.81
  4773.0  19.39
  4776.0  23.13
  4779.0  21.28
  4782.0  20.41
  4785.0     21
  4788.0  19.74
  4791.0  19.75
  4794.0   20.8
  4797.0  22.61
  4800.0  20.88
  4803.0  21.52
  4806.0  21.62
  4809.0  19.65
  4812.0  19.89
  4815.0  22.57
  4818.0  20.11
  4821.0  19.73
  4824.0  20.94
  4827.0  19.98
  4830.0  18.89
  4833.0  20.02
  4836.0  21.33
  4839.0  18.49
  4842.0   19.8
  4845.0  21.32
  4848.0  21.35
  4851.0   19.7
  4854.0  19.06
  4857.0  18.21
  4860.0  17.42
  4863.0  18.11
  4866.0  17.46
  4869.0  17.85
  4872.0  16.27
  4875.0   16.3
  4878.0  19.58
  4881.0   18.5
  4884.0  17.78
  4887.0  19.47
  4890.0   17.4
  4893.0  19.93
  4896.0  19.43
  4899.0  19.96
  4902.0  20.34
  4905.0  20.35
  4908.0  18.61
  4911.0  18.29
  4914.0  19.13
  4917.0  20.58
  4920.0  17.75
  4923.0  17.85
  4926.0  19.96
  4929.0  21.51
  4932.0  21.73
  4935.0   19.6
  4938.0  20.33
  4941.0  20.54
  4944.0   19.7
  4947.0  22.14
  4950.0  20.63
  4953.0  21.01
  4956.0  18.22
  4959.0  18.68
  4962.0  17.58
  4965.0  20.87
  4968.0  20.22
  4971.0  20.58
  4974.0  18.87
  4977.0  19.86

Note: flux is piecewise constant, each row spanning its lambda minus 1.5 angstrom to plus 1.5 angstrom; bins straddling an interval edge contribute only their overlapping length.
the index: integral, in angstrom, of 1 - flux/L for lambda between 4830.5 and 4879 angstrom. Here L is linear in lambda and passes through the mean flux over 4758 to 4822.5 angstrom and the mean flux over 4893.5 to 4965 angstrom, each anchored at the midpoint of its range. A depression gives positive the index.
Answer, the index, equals 3.1 angstrom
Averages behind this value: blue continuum 20.5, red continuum 19.8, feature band 18.9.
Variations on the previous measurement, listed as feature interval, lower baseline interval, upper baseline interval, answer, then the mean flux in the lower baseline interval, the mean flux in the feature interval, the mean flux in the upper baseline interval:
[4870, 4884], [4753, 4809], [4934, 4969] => 1.7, 20.5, 17.7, 20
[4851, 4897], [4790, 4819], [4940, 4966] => 5.1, 21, 18.2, 19.9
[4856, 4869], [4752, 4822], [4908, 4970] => 1.5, 20.5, 17.8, 19.8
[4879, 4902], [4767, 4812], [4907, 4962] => 1.2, 20.7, 19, 19.7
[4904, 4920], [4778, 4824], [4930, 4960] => 0.9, 20.8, 19.2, 20.3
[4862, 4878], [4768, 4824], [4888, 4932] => 2.0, 20.8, 17.4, 19.4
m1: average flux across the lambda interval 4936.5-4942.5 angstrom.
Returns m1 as 20.4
